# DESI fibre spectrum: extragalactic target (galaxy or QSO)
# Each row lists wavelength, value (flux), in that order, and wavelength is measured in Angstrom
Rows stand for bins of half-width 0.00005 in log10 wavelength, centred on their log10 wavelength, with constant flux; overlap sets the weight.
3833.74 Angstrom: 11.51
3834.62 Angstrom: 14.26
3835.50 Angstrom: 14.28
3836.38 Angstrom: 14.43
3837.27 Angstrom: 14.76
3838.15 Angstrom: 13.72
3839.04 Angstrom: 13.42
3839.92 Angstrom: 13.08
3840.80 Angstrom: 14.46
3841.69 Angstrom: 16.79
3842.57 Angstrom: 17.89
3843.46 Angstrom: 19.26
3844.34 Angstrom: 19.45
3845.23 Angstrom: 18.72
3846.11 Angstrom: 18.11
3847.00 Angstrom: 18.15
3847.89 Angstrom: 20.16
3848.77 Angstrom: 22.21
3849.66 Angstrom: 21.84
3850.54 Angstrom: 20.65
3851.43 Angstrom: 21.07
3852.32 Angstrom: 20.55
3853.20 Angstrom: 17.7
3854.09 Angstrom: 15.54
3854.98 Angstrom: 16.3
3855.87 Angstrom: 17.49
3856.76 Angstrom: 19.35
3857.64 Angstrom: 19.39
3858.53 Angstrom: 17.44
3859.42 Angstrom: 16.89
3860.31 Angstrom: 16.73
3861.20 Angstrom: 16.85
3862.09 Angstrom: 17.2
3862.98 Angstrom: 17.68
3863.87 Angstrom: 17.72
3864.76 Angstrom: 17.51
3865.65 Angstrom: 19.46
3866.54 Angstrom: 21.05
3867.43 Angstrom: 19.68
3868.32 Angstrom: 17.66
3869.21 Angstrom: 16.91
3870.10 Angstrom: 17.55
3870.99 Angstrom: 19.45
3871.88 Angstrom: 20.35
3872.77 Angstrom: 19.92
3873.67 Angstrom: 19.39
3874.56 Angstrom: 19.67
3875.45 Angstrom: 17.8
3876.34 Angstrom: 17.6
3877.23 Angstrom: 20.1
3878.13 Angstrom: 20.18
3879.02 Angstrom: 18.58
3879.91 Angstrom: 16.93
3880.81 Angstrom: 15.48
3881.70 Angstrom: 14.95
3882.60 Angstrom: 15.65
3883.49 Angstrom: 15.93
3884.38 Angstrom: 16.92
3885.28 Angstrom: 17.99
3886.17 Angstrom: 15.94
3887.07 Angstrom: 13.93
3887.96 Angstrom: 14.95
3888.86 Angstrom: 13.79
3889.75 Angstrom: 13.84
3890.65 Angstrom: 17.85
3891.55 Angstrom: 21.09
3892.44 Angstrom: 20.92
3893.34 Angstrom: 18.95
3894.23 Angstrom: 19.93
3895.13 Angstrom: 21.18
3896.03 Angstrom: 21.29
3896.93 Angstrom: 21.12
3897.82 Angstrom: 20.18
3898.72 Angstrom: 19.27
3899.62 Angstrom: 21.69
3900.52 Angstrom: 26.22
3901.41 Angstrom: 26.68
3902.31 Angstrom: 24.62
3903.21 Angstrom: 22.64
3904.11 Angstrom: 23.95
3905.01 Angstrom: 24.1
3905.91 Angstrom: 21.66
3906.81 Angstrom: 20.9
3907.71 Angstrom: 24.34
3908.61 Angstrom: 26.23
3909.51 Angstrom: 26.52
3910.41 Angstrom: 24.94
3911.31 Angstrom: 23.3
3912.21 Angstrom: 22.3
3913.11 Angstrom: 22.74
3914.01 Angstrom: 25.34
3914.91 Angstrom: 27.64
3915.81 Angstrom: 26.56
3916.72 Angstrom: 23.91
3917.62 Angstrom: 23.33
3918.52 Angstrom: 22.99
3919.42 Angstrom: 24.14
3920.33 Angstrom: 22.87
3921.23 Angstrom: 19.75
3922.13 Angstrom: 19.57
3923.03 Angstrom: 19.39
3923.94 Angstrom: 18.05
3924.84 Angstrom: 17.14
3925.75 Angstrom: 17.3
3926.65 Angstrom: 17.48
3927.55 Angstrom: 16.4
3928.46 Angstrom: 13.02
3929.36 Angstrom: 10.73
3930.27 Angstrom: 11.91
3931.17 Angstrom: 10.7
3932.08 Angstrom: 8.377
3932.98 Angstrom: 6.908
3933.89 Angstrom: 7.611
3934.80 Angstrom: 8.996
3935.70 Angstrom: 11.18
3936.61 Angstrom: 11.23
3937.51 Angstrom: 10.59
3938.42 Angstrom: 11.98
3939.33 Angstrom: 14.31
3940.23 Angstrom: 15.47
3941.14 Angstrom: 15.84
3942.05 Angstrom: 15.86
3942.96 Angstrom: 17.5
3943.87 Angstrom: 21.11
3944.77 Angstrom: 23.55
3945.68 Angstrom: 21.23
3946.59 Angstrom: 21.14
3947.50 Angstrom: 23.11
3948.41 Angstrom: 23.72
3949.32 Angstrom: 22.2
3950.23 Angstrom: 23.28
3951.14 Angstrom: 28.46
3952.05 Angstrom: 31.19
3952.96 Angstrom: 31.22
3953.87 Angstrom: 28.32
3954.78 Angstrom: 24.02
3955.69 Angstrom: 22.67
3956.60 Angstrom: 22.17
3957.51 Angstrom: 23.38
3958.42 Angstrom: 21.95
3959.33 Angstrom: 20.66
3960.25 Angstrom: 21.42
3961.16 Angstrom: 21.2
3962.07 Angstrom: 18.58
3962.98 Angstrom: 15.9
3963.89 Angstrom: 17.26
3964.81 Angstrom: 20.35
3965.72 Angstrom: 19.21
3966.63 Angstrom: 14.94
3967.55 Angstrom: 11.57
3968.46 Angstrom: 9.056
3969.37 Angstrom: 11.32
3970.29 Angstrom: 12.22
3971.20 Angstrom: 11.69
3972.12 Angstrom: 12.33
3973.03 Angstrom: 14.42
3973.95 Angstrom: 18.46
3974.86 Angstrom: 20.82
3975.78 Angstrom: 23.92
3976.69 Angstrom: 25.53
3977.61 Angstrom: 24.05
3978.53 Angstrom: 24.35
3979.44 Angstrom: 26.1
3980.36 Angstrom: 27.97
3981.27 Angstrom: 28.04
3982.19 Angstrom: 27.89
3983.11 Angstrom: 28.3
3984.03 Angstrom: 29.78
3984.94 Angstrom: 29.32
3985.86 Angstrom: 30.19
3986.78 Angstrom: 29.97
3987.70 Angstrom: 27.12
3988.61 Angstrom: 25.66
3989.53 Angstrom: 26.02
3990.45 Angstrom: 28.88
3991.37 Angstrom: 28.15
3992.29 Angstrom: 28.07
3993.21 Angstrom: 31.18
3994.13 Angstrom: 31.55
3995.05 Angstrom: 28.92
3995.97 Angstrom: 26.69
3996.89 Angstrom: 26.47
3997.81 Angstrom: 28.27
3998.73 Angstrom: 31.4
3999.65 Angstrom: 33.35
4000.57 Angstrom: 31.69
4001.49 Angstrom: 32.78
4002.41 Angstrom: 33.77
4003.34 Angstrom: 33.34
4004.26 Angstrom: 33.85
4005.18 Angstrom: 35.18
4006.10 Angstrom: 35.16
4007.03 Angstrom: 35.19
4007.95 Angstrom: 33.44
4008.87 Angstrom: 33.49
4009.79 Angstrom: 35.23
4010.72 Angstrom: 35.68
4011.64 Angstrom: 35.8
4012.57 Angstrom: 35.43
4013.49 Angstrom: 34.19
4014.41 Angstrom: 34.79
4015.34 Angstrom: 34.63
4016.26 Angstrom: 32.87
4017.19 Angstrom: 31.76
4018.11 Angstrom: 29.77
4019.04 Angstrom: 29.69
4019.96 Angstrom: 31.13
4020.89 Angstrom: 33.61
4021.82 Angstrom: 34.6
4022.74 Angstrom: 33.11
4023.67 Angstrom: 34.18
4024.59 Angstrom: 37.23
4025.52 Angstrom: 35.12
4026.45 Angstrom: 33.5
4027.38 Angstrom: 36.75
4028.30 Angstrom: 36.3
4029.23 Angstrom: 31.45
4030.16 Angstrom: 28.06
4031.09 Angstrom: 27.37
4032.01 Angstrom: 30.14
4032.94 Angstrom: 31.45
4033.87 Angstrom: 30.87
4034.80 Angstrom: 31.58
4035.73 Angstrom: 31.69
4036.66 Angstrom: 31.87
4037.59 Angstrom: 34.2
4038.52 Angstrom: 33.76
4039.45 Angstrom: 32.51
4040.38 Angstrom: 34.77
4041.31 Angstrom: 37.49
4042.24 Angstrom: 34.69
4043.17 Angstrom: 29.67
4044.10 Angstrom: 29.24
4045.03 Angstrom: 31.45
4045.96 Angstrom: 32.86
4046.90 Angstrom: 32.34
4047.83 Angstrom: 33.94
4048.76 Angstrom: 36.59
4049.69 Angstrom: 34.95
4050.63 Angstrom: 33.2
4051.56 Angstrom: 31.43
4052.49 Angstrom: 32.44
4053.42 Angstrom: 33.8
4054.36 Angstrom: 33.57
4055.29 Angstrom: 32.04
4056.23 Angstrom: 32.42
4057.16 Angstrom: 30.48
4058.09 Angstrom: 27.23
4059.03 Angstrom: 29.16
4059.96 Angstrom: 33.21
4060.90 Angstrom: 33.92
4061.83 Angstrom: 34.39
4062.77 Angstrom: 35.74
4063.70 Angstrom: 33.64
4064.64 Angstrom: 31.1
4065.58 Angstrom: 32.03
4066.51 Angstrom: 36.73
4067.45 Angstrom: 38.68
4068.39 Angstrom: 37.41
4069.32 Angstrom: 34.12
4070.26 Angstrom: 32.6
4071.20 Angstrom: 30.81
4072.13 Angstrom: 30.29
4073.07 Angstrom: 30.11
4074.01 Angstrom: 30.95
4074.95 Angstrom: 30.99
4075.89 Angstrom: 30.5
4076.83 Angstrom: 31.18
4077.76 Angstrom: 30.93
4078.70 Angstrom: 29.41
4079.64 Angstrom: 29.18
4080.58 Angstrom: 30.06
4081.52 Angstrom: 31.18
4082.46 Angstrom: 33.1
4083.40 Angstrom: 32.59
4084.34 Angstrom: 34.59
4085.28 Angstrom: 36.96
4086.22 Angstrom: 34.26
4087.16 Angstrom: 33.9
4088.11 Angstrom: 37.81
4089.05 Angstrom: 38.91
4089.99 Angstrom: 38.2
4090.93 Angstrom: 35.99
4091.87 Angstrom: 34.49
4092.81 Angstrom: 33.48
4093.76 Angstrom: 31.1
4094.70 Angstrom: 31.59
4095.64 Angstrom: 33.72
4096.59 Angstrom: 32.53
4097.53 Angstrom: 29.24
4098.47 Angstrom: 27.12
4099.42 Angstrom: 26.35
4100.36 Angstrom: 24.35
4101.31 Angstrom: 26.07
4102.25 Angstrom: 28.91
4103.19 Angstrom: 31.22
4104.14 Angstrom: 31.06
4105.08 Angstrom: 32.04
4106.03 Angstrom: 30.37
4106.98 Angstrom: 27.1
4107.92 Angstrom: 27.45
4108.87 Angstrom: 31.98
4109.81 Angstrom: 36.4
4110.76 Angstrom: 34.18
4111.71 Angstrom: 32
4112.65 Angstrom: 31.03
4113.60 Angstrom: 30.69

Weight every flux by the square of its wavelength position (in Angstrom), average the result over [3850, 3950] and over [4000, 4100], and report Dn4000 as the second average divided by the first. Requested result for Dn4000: 1.9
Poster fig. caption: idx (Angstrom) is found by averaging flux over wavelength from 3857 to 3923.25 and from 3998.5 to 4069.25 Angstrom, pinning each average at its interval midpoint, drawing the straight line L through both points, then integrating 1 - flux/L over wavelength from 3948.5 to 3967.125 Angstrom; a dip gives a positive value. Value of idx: 2.7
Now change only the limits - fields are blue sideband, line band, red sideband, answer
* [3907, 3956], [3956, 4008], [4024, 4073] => 1.5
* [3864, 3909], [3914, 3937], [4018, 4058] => 5.9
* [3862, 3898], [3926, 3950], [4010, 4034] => 9.1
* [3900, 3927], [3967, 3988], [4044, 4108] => 3.8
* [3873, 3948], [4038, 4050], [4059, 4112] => -1.8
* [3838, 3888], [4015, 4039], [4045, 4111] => -3.1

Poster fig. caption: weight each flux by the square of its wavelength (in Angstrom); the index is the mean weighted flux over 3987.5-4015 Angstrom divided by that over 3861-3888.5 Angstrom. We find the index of 1.91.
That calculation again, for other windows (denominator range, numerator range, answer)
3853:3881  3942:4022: 1.53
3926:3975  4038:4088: 1.99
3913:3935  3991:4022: 1.91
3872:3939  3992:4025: 1.84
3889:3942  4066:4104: 1.85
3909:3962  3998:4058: 1.76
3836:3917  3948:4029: 1.50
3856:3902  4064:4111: 1.92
